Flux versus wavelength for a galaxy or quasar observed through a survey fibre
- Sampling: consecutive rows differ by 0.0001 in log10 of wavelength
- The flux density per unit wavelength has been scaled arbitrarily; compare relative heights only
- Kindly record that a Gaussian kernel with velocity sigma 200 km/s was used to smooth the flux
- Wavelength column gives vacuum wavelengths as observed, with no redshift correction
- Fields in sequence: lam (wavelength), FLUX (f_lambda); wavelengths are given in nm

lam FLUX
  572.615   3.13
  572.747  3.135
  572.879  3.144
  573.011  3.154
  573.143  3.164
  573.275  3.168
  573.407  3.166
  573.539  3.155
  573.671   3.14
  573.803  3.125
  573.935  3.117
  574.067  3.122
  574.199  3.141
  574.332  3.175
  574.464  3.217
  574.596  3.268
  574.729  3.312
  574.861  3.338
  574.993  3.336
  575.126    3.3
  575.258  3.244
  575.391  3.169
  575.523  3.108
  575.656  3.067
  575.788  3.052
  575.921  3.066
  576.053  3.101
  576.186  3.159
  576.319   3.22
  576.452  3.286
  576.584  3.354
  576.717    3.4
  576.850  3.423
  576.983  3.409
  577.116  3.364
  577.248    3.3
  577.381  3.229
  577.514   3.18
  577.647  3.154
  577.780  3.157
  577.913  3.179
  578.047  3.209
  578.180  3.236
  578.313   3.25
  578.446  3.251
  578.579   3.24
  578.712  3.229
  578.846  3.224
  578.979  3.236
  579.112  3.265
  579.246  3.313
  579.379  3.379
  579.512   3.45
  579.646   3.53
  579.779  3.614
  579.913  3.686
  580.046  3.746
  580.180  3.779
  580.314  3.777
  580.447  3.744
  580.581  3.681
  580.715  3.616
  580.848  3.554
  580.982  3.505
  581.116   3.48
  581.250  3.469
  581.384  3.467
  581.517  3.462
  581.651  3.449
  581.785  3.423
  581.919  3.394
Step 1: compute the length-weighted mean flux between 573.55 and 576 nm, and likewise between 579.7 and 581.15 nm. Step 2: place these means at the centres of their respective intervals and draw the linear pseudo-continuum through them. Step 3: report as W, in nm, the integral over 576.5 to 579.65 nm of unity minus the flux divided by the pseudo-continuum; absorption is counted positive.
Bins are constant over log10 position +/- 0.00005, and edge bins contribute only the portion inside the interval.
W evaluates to 0.16 nm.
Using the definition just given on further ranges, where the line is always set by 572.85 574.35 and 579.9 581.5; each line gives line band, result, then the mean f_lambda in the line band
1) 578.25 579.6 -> 0.08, 3.29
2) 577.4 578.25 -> 0.06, 3.19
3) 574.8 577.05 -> 0.04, 3.24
